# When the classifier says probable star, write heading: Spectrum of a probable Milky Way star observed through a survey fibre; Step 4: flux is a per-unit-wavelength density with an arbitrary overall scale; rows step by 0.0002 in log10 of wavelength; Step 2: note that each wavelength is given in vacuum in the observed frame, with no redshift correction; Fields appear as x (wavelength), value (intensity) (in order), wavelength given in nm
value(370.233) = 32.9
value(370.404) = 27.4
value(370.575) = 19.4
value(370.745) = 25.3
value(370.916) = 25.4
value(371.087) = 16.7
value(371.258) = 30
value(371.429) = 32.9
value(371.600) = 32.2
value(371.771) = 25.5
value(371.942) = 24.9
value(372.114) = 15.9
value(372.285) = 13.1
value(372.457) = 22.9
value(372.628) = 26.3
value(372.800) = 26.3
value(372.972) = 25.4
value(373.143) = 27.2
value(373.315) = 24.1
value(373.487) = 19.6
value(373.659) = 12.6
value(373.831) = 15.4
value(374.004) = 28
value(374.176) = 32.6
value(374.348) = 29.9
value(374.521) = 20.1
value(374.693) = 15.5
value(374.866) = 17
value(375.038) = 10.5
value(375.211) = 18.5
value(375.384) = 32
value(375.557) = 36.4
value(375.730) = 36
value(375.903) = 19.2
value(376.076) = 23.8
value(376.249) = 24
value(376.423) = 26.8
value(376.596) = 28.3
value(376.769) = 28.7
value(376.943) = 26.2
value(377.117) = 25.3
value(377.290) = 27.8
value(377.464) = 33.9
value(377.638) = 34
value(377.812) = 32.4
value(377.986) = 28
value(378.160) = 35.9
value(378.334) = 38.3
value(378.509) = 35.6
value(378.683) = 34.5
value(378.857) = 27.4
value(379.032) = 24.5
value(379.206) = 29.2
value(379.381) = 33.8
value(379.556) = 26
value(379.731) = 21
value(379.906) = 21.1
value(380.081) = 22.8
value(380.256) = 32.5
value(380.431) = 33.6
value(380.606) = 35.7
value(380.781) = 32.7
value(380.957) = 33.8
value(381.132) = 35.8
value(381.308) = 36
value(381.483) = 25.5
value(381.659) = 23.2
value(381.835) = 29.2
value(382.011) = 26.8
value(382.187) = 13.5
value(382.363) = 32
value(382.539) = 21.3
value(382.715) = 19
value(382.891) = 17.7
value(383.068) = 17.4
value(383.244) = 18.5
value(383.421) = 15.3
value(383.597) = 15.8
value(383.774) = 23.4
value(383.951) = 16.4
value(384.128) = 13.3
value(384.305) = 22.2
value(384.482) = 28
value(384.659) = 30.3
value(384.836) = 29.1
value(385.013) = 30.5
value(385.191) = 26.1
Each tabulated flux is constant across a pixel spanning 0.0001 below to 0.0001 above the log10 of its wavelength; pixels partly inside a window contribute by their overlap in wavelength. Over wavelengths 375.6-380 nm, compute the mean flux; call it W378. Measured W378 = 28.9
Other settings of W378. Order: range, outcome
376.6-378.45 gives 31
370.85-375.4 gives 22.8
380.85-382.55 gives 28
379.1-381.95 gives 29.4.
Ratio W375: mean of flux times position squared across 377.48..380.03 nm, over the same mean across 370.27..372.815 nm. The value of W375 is 1.28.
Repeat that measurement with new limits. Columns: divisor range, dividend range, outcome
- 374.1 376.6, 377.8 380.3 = 1.22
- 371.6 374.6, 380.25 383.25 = 1.22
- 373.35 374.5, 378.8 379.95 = 1.18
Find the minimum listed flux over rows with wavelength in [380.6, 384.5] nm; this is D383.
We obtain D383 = 13.3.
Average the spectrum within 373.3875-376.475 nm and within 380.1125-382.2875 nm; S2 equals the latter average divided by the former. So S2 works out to 1.28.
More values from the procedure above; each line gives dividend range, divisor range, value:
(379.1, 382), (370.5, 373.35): 1.21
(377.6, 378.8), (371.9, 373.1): 1.53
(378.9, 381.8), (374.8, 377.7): 1.11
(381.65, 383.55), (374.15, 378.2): 0.79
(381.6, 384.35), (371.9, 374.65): 0.89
